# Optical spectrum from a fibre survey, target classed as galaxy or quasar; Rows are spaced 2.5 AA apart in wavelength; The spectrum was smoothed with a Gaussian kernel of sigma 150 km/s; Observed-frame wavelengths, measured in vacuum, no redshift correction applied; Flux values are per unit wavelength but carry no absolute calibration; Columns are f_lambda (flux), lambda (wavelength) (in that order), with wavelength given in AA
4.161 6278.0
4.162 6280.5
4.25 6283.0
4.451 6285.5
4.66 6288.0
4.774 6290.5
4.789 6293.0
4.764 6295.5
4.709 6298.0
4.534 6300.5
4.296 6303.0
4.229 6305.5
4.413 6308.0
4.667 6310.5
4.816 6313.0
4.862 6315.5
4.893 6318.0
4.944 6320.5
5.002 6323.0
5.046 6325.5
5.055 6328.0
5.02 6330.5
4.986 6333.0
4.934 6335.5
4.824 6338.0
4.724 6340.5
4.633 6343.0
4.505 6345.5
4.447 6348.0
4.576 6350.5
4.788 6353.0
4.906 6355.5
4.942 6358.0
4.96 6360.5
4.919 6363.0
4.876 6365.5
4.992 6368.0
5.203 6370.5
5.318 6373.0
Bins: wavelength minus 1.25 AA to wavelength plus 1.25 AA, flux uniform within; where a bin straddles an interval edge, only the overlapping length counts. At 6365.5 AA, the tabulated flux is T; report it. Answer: 4.876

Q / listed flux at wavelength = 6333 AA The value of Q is 4.986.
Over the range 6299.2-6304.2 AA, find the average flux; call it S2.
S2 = 4.42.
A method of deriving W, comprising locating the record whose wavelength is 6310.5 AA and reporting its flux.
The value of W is 4.667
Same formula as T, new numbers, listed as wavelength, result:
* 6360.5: 4.96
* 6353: 4.788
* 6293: 4.789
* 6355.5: 4.906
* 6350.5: 4.576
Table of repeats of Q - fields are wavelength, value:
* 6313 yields 4.816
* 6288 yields 4.66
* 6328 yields 5.055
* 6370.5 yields 5.203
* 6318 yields 4.893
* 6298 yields 4.709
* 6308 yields 4.413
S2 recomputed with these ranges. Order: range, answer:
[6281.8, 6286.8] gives 4.35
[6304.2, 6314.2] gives 4.53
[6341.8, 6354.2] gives 4.59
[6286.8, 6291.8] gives 4.72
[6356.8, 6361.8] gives 4.95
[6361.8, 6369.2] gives 4.93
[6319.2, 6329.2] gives 5.01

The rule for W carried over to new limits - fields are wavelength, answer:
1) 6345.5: 4.505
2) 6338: 4.824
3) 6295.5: 4.764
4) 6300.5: 4.534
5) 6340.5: 4.724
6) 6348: 4.447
